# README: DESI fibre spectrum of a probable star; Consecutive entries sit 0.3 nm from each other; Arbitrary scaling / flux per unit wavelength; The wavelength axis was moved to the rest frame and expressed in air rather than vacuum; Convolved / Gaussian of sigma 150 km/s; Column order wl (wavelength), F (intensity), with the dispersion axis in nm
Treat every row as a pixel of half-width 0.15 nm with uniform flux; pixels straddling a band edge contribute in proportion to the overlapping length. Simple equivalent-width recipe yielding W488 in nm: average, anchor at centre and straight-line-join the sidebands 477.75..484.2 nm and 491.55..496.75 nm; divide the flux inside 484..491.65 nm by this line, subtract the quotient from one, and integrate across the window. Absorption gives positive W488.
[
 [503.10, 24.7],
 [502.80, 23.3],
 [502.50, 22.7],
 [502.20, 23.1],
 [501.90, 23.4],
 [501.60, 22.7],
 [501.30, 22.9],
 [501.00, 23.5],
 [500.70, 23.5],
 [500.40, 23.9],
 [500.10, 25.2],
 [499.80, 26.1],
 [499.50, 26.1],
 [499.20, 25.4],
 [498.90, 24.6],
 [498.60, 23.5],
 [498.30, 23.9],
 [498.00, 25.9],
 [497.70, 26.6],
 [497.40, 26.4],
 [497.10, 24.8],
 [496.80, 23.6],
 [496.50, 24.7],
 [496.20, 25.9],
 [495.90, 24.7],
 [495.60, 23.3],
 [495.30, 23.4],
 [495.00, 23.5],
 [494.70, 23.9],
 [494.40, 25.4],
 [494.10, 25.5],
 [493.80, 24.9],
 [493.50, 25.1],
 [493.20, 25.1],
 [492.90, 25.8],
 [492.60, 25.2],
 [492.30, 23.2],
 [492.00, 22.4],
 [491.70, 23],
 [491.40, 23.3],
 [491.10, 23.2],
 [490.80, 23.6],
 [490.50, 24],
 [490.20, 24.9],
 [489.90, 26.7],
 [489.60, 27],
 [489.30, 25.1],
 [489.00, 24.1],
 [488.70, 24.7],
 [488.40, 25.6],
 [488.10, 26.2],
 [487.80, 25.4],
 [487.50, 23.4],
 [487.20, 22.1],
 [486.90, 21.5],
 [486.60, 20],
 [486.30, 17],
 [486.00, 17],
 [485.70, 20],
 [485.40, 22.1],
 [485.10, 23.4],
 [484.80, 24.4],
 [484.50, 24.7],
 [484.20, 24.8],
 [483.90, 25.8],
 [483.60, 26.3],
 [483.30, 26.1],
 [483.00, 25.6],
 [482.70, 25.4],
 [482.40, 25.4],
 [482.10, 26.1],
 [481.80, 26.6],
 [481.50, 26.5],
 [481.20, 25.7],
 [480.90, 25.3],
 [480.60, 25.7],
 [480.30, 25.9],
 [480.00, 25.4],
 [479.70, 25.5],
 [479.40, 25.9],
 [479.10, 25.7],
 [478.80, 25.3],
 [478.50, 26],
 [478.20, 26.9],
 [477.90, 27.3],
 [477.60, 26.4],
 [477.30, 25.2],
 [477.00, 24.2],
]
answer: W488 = 0.526 nm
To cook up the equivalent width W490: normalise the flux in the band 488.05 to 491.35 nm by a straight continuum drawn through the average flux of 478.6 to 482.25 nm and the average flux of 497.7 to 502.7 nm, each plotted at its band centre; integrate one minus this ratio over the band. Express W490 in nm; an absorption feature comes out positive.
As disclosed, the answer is 0.018 nm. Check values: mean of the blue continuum 25.8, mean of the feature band 24.9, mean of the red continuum 24.2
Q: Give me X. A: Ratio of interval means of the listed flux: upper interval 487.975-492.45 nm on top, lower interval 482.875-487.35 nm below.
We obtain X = 1.08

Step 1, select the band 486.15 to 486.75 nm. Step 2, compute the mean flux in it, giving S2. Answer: 18.5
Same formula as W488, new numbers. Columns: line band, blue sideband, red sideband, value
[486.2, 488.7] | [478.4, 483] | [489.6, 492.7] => 0.179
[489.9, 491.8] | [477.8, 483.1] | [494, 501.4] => 0.092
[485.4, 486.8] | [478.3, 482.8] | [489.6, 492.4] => 0.329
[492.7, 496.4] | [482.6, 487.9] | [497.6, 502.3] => -0.130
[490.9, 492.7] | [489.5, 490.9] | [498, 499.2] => 0.125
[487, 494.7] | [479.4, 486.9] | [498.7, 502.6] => -0.135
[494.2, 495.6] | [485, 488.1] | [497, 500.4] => 0.002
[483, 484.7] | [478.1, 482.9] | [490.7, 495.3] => -0.009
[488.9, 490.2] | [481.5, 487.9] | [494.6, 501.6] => -0.097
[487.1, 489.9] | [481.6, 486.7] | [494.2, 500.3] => -0.111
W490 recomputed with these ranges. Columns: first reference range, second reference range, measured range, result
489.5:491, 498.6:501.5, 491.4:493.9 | 0.07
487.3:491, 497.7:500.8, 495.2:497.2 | 0.05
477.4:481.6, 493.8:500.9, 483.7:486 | 0.21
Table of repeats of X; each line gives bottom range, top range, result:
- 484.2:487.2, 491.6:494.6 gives 1.15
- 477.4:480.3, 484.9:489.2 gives 0.86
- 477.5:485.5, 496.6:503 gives 0.95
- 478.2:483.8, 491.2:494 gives 0.94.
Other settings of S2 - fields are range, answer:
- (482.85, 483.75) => 26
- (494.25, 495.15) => 24.3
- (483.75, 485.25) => 24.6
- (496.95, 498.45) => 25.5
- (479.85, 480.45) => 25.6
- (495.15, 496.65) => 24.4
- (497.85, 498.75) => 24.4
